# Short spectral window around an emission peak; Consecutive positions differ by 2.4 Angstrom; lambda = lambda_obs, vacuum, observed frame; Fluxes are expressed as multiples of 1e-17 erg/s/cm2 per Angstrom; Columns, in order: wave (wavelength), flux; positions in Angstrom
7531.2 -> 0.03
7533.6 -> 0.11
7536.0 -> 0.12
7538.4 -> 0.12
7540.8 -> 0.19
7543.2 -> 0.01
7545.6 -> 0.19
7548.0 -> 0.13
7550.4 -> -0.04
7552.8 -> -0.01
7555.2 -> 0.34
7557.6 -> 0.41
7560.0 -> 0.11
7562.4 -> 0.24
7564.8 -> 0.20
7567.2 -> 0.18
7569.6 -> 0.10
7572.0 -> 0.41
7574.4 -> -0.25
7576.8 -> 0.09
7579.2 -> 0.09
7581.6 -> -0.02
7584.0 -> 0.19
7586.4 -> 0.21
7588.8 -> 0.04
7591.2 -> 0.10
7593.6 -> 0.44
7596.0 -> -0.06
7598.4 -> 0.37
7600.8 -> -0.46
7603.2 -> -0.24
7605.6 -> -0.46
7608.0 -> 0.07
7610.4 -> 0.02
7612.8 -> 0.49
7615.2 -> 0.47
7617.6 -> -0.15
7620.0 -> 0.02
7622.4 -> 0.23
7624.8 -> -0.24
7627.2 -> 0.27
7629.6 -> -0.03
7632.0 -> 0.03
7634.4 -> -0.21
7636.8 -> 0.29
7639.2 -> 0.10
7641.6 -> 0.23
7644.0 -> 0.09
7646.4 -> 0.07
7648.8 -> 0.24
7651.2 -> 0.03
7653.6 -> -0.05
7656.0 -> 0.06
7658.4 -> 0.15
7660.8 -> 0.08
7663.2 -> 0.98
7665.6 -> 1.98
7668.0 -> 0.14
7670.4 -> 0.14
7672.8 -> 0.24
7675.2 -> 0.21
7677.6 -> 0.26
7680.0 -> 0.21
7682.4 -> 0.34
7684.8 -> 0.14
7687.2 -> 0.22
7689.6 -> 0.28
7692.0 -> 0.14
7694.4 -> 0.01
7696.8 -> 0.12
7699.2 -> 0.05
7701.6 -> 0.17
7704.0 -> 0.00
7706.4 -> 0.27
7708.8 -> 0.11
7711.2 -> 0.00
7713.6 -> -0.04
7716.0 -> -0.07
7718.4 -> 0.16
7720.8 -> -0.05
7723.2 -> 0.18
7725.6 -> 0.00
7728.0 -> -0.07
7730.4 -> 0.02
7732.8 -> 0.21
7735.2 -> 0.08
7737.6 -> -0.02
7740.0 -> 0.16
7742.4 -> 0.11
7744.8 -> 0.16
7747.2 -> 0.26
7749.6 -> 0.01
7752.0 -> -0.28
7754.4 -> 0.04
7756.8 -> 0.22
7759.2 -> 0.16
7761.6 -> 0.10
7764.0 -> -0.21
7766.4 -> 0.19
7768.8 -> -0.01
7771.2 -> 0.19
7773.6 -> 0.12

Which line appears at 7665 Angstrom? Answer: H-alpha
